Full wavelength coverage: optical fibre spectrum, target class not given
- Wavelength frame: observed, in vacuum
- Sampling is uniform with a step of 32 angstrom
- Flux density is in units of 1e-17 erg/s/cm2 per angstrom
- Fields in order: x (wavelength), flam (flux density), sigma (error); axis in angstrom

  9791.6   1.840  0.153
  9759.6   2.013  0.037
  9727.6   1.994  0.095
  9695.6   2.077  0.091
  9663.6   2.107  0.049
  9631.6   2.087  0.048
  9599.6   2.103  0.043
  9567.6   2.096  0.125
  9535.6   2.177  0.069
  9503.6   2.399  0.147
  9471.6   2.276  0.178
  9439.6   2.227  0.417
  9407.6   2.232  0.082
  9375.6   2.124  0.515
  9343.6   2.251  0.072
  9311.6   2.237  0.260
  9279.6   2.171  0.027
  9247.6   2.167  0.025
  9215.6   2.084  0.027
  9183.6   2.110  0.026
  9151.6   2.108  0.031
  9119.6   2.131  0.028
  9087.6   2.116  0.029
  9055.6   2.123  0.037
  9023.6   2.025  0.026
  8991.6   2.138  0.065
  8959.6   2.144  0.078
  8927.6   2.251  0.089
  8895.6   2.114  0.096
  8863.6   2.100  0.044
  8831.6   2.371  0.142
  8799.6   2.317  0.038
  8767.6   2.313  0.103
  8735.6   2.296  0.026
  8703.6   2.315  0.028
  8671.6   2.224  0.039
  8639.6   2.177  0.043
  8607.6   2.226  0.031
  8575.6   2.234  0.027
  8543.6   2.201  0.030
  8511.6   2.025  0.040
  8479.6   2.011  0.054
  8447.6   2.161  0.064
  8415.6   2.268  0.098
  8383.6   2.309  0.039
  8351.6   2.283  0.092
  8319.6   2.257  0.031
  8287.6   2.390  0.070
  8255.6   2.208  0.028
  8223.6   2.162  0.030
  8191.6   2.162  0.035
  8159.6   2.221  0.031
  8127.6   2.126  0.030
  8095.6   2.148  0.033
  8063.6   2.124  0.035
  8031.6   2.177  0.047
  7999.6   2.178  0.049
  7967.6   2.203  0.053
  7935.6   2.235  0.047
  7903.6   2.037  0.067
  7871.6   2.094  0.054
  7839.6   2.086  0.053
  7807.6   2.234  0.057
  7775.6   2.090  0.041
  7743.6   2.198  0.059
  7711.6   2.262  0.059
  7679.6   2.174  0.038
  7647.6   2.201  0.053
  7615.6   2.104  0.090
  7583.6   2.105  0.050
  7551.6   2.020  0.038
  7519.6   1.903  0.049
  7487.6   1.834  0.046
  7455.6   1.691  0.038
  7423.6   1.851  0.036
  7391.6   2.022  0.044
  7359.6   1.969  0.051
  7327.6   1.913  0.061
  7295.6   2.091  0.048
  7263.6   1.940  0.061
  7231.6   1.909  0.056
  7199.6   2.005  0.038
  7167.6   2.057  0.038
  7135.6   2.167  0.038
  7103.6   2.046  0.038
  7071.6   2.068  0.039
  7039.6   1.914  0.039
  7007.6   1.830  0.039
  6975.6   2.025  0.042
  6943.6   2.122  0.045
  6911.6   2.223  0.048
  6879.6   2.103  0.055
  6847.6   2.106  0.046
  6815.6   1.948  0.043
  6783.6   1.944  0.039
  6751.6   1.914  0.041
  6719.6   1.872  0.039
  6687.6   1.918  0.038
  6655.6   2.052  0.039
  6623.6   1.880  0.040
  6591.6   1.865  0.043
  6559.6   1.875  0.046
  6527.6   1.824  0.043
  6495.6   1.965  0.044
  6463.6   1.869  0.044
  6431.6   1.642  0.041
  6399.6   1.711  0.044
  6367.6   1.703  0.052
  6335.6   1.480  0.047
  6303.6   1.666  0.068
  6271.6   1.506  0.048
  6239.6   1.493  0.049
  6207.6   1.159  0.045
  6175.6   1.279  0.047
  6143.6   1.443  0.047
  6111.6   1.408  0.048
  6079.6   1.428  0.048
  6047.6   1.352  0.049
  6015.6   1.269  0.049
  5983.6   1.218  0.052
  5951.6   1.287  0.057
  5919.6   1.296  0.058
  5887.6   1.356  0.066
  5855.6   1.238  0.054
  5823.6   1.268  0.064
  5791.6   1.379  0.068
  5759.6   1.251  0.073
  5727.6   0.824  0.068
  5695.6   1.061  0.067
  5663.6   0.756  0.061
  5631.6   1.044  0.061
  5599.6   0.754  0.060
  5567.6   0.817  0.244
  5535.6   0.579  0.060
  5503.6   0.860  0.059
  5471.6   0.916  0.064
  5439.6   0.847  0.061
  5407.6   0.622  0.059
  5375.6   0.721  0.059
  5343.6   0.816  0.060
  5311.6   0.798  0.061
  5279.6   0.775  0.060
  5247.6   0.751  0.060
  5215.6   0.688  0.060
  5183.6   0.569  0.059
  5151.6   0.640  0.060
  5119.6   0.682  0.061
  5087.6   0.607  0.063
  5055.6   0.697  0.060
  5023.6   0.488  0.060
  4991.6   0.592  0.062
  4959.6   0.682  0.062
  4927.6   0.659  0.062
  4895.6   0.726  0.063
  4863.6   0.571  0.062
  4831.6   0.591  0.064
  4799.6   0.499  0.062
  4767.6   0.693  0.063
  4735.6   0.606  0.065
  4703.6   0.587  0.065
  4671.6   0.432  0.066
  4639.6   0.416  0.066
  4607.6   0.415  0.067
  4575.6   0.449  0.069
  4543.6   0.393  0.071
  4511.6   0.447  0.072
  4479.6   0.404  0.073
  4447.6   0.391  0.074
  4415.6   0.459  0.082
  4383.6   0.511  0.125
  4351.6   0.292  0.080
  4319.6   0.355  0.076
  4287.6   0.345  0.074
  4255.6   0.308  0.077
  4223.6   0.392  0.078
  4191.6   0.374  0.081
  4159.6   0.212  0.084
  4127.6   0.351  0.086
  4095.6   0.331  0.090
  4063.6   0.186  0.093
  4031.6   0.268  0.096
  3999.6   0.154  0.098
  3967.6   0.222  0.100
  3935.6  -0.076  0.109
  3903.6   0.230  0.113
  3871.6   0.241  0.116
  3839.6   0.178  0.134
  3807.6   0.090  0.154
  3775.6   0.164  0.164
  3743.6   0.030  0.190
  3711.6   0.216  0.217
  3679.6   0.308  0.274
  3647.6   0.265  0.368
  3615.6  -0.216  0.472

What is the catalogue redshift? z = 0.442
